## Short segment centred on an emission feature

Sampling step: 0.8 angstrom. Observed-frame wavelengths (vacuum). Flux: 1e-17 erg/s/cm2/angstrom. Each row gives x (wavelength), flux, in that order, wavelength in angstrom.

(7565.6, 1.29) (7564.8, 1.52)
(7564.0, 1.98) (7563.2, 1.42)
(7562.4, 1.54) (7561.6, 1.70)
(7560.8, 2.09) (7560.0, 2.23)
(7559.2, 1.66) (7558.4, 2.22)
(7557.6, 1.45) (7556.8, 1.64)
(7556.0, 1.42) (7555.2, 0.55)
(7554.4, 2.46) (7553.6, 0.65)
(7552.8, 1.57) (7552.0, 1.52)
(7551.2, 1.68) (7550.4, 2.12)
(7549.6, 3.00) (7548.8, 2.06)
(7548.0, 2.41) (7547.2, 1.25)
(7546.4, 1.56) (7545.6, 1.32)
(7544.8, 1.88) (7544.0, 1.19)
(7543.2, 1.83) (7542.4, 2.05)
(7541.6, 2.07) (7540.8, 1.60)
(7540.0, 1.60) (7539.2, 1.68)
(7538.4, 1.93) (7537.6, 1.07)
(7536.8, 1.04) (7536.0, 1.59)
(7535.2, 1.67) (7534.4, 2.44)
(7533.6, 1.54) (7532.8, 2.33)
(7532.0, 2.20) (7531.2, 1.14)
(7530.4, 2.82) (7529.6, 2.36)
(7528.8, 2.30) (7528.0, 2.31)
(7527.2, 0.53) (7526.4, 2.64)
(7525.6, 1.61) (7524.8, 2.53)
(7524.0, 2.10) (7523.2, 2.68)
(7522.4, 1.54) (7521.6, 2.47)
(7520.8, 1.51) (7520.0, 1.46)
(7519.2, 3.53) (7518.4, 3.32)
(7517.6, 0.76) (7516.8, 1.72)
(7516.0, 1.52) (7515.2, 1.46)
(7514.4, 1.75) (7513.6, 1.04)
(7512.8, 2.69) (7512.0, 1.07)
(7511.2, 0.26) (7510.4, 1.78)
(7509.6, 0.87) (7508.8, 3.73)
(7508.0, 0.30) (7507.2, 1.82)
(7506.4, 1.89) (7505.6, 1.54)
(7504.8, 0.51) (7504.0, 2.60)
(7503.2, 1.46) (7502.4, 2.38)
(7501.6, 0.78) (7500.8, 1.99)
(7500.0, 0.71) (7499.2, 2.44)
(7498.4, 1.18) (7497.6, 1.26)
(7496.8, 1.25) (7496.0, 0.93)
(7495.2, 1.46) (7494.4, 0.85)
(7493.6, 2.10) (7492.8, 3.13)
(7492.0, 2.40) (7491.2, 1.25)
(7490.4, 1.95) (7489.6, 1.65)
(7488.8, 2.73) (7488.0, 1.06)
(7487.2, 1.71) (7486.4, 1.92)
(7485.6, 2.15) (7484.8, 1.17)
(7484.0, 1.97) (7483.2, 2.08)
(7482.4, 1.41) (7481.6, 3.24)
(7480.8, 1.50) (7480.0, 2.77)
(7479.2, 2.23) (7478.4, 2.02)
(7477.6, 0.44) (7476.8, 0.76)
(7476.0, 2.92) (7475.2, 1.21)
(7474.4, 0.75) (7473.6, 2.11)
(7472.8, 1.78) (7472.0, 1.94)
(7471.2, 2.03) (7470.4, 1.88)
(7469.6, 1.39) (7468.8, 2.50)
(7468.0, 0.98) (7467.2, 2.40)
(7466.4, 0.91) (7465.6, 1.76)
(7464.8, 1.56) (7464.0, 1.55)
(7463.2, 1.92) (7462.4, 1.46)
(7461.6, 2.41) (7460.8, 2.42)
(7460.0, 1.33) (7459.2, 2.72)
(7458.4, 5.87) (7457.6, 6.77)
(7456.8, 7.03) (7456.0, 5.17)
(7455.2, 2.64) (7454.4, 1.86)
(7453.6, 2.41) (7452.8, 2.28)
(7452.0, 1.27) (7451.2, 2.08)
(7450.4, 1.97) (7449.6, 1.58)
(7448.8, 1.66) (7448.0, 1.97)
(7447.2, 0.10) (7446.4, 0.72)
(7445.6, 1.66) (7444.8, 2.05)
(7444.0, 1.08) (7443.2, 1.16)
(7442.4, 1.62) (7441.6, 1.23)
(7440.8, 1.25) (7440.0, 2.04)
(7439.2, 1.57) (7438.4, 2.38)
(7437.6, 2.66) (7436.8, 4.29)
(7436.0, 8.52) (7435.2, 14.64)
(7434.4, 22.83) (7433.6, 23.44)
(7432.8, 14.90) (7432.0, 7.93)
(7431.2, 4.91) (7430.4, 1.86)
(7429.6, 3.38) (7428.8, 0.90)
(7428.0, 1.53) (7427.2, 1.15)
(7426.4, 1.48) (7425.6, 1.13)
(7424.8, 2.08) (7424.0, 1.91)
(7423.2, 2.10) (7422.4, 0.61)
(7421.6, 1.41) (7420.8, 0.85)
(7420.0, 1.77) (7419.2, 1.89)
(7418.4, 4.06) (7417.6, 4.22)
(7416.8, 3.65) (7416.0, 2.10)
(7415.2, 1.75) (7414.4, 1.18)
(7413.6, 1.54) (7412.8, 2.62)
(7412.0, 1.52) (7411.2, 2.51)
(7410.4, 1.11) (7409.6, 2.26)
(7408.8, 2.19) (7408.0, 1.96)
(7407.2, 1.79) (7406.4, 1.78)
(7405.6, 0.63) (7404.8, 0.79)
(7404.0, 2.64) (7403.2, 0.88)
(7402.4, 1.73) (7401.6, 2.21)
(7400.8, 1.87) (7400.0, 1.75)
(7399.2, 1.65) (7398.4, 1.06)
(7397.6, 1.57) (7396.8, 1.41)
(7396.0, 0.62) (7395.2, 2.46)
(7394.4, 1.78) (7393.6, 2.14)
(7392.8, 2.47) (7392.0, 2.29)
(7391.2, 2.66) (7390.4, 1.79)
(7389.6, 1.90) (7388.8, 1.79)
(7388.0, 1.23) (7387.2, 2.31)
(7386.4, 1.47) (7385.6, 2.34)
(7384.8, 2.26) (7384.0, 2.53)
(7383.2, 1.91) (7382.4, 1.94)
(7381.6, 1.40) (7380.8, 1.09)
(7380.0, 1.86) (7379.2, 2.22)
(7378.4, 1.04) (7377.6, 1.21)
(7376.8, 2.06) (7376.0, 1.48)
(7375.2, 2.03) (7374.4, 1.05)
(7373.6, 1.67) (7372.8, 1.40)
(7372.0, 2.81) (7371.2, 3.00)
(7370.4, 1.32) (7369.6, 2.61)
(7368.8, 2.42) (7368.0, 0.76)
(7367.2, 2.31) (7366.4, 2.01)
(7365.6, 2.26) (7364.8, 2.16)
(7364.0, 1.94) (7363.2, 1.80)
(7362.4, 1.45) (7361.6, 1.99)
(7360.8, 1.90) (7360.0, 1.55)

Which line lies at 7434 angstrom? H-alpha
